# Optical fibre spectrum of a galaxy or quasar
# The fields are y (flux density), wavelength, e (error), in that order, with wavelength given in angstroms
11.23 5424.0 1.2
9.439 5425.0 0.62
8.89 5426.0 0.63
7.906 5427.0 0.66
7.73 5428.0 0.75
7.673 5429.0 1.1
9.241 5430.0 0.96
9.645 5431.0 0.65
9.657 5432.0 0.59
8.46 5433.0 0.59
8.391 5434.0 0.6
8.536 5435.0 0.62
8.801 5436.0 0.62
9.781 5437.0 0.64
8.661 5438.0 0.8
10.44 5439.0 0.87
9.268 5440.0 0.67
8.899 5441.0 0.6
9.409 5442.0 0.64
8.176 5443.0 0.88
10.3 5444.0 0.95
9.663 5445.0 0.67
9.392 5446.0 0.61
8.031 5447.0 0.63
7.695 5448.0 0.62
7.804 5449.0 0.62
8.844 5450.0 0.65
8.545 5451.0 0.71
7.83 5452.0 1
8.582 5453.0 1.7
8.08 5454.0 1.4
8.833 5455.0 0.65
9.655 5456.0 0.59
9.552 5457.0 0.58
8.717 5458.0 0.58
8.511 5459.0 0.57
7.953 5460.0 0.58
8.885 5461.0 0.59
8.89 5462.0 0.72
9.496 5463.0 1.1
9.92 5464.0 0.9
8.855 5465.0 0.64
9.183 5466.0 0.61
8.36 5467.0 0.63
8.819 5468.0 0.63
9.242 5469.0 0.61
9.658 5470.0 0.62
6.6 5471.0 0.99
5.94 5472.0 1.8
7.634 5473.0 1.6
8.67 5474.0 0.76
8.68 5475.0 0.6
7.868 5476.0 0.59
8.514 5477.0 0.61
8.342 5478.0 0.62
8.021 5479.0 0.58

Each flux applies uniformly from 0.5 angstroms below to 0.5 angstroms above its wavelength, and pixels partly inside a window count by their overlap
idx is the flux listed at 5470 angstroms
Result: 9.658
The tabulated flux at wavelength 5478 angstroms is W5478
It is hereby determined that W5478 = 8.342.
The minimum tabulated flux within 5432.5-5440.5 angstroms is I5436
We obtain 8.391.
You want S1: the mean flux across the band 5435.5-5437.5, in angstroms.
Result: 9.29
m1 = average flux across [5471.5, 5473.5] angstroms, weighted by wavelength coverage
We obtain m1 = 6.79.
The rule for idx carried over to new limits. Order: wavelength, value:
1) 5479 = 8.021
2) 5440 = 9.268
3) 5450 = 8.844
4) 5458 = 8.717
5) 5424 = 11.23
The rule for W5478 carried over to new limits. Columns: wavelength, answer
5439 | 10.44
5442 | 9.409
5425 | 9.439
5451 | 8.545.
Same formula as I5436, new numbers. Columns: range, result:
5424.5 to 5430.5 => 7.673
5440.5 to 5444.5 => 8.176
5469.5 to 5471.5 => 6.6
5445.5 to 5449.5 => 7.695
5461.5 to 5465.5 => 8.855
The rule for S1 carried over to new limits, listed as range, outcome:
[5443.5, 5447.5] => 9.35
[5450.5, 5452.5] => 8.19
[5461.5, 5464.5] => 9.44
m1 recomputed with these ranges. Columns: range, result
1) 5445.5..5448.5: 8.37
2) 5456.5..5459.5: 8.93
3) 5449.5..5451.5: 8.69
